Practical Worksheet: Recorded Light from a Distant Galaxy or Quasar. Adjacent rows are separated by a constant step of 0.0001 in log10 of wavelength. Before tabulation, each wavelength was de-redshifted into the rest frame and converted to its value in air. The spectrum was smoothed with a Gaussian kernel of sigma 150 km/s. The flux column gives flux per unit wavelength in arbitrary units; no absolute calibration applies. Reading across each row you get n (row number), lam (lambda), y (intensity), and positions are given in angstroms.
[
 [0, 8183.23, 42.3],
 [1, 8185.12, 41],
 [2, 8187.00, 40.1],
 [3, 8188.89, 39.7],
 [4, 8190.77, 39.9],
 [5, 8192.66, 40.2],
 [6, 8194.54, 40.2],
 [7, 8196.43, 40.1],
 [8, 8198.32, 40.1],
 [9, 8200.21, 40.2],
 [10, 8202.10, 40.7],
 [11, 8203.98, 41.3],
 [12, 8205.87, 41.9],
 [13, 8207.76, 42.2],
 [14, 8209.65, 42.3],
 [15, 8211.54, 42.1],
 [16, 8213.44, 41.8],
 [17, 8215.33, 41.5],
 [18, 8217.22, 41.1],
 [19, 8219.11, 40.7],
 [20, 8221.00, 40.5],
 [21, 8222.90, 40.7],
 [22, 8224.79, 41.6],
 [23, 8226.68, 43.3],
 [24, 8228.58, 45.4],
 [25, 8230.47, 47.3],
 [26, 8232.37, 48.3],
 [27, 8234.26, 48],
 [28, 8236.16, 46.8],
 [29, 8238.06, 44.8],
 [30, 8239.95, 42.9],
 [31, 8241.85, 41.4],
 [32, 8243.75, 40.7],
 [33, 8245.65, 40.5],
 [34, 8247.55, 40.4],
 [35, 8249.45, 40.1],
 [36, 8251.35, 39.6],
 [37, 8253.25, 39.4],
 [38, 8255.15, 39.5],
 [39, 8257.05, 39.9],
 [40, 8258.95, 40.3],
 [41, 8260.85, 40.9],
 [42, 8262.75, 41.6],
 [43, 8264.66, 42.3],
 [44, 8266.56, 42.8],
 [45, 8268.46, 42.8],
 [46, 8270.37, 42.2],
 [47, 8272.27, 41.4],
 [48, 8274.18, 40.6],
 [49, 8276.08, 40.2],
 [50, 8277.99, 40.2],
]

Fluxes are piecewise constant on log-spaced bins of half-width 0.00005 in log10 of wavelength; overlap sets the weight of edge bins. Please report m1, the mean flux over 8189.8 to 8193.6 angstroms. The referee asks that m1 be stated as 40.1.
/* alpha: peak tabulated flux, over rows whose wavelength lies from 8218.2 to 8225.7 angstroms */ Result 41.6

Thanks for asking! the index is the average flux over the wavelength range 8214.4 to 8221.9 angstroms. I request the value 41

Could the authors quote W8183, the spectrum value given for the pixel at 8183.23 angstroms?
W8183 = 42.3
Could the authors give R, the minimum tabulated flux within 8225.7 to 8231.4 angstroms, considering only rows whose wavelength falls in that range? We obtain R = 43.3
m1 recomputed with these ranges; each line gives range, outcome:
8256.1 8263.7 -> 40.7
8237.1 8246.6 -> 42.1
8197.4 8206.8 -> 40.9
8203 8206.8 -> 41.7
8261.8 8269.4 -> 42.4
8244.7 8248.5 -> 40.4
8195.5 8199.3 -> 40.1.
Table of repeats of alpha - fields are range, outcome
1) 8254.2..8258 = 39.9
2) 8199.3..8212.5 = 42.3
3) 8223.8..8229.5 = 45.4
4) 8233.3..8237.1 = 48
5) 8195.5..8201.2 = 40.2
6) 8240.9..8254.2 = 41.4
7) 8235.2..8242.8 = 46.8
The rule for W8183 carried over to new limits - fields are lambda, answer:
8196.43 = 40.1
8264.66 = 42.3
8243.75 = 40.7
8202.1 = 40.7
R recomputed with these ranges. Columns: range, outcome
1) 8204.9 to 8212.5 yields 41.9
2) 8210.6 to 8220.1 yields 40.7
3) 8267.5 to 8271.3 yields 42.2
